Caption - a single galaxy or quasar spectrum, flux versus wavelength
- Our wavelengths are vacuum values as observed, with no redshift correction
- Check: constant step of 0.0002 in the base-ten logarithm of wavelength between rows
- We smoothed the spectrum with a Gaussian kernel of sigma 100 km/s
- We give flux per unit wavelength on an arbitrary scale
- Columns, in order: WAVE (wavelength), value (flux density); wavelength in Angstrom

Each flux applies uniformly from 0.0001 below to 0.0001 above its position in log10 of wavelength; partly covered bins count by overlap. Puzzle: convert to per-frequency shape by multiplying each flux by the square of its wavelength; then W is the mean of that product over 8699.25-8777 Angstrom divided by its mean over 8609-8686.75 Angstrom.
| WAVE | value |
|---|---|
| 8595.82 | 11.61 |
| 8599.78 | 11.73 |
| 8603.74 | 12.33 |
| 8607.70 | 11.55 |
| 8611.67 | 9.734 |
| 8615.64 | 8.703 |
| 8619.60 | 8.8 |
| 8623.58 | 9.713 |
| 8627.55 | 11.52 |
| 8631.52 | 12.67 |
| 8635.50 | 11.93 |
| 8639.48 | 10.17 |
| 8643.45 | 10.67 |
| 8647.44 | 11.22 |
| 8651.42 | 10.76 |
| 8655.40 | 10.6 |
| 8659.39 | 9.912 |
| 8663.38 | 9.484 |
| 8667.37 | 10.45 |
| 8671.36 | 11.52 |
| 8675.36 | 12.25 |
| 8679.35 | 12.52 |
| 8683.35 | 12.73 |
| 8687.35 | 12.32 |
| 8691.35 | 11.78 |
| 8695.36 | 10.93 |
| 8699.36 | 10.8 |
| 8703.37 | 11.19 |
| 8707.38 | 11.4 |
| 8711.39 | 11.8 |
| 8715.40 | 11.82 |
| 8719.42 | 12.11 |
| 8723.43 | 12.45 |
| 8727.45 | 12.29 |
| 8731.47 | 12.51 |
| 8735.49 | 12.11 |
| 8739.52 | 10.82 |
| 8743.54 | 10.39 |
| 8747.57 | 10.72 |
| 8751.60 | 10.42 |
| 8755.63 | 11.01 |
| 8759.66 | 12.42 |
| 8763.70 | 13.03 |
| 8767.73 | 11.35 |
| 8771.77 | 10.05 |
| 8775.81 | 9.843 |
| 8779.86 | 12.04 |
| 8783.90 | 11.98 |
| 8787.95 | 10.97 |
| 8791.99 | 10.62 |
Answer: 1.1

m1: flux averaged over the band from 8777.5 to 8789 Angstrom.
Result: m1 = 11.7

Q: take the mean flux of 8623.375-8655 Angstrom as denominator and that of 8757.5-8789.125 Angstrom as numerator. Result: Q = 1.03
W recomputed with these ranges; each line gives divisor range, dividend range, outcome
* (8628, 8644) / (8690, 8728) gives 1.03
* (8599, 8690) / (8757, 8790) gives 1.07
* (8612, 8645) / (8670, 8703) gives 1.14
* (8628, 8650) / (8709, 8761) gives 1.05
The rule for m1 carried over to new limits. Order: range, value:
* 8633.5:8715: 11.2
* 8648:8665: 10.3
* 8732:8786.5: 11.3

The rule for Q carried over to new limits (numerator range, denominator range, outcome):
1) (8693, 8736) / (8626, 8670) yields 1.08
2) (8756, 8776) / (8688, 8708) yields 1.02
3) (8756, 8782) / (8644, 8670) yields 1.09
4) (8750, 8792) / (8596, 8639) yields 1.04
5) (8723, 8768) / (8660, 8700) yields 1.01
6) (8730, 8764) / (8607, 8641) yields 1.09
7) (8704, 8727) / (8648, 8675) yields 1.12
